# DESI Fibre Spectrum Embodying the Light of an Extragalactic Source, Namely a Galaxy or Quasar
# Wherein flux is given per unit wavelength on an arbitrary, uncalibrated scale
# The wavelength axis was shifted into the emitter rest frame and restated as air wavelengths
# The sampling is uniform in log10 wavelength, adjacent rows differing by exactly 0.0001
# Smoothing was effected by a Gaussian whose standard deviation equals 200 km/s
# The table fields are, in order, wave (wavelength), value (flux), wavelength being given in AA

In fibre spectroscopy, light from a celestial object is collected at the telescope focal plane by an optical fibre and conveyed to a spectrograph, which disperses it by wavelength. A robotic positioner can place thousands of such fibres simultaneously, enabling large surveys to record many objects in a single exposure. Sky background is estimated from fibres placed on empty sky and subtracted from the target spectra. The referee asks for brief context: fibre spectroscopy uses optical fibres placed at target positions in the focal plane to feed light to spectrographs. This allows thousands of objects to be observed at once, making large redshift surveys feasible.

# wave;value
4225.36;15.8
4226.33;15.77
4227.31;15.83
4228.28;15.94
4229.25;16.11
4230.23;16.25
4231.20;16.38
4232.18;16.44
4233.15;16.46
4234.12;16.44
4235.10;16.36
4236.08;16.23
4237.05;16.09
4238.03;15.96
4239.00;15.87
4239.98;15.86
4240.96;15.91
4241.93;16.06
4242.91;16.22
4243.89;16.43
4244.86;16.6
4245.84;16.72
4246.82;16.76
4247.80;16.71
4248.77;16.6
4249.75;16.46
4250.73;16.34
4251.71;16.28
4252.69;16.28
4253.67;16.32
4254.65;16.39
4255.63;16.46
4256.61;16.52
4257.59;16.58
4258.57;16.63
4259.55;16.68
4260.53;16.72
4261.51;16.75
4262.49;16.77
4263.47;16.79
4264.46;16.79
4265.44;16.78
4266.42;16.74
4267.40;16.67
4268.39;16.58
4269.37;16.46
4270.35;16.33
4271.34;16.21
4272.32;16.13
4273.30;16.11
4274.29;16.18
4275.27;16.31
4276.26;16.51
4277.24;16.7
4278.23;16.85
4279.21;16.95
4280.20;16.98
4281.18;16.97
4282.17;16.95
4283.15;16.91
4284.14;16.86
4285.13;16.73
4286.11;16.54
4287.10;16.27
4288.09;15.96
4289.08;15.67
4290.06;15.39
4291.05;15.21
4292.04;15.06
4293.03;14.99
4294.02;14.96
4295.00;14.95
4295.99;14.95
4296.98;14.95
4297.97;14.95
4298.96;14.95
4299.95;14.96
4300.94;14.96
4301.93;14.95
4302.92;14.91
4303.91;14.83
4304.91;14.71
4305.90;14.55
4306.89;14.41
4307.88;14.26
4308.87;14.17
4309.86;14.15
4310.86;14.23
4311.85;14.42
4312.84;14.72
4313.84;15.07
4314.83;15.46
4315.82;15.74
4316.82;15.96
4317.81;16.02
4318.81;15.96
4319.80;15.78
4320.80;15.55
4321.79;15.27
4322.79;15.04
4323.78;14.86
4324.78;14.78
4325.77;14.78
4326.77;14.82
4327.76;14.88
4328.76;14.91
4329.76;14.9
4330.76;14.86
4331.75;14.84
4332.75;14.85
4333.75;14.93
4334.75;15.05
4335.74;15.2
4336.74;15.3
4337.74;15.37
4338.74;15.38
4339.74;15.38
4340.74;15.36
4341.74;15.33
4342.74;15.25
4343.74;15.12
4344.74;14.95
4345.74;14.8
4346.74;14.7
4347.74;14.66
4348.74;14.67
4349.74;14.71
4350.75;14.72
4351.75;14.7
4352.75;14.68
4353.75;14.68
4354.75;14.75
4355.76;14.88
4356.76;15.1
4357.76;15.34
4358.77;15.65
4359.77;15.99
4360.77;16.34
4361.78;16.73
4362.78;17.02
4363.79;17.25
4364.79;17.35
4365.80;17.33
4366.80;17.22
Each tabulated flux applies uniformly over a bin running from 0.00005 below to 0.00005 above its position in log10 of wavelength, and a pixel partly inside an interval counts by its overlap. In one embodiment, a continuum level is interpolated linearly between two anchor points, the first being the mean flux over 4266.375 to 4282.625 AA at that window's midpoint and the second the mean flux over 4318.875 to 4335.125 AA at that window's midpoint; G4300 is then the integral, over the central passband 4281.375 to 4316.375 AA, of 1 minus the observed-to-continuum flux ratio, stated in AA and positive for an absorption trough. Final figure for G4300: 1.4 AA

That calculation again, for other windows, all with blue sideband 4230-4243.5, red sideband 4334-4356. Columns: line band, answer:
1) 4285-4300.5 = 0.19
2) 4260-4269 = -0.49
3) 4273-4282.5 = -0.56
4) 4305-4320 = 0.36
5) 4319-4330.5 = 0.10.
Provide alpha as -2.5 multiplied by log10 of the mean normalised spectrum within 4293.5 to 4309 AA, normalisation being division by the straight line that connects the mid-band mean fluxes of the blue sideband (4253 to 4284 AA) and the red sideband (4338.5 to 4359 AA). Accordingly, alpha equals 0.08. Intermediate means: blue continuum 16.6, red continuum 15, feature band 14.8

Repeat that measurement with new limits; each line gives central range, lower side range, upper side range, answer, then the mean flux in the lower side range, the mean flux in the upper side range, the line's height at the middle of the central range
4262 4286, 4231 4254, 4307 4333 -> -0.06 mag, 16.3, 15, 15.8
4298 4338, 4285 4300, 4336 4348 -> 0.02 mag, 15.4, 15.1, 15.3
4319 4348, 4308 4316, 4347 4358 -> -0.02 mag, 14.7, 14.8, 14.7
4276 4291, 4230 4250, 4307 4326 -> -0.06 mag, 16.3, 15.1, 15.6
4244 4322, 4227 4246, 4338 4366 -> 0.00 mag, 16.2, 15.4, 15.9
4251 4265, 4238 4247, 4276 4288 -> -0.01 mag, 16.2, 16.7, 16.4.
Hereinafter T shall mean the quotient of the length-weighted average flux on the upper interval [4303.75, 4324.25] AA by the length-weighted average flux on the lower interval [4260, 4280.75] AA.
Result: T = 0.90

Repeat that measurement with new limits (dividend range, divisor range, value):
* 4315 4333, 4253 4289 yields 0.92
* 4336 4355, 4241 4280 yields 0.91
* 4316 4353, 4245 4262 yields 0.91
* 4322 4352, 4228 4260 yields 0.92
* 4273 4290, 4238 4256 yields 1.01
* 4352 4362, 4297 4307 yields 1.04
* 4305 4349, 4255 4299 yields 0.92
